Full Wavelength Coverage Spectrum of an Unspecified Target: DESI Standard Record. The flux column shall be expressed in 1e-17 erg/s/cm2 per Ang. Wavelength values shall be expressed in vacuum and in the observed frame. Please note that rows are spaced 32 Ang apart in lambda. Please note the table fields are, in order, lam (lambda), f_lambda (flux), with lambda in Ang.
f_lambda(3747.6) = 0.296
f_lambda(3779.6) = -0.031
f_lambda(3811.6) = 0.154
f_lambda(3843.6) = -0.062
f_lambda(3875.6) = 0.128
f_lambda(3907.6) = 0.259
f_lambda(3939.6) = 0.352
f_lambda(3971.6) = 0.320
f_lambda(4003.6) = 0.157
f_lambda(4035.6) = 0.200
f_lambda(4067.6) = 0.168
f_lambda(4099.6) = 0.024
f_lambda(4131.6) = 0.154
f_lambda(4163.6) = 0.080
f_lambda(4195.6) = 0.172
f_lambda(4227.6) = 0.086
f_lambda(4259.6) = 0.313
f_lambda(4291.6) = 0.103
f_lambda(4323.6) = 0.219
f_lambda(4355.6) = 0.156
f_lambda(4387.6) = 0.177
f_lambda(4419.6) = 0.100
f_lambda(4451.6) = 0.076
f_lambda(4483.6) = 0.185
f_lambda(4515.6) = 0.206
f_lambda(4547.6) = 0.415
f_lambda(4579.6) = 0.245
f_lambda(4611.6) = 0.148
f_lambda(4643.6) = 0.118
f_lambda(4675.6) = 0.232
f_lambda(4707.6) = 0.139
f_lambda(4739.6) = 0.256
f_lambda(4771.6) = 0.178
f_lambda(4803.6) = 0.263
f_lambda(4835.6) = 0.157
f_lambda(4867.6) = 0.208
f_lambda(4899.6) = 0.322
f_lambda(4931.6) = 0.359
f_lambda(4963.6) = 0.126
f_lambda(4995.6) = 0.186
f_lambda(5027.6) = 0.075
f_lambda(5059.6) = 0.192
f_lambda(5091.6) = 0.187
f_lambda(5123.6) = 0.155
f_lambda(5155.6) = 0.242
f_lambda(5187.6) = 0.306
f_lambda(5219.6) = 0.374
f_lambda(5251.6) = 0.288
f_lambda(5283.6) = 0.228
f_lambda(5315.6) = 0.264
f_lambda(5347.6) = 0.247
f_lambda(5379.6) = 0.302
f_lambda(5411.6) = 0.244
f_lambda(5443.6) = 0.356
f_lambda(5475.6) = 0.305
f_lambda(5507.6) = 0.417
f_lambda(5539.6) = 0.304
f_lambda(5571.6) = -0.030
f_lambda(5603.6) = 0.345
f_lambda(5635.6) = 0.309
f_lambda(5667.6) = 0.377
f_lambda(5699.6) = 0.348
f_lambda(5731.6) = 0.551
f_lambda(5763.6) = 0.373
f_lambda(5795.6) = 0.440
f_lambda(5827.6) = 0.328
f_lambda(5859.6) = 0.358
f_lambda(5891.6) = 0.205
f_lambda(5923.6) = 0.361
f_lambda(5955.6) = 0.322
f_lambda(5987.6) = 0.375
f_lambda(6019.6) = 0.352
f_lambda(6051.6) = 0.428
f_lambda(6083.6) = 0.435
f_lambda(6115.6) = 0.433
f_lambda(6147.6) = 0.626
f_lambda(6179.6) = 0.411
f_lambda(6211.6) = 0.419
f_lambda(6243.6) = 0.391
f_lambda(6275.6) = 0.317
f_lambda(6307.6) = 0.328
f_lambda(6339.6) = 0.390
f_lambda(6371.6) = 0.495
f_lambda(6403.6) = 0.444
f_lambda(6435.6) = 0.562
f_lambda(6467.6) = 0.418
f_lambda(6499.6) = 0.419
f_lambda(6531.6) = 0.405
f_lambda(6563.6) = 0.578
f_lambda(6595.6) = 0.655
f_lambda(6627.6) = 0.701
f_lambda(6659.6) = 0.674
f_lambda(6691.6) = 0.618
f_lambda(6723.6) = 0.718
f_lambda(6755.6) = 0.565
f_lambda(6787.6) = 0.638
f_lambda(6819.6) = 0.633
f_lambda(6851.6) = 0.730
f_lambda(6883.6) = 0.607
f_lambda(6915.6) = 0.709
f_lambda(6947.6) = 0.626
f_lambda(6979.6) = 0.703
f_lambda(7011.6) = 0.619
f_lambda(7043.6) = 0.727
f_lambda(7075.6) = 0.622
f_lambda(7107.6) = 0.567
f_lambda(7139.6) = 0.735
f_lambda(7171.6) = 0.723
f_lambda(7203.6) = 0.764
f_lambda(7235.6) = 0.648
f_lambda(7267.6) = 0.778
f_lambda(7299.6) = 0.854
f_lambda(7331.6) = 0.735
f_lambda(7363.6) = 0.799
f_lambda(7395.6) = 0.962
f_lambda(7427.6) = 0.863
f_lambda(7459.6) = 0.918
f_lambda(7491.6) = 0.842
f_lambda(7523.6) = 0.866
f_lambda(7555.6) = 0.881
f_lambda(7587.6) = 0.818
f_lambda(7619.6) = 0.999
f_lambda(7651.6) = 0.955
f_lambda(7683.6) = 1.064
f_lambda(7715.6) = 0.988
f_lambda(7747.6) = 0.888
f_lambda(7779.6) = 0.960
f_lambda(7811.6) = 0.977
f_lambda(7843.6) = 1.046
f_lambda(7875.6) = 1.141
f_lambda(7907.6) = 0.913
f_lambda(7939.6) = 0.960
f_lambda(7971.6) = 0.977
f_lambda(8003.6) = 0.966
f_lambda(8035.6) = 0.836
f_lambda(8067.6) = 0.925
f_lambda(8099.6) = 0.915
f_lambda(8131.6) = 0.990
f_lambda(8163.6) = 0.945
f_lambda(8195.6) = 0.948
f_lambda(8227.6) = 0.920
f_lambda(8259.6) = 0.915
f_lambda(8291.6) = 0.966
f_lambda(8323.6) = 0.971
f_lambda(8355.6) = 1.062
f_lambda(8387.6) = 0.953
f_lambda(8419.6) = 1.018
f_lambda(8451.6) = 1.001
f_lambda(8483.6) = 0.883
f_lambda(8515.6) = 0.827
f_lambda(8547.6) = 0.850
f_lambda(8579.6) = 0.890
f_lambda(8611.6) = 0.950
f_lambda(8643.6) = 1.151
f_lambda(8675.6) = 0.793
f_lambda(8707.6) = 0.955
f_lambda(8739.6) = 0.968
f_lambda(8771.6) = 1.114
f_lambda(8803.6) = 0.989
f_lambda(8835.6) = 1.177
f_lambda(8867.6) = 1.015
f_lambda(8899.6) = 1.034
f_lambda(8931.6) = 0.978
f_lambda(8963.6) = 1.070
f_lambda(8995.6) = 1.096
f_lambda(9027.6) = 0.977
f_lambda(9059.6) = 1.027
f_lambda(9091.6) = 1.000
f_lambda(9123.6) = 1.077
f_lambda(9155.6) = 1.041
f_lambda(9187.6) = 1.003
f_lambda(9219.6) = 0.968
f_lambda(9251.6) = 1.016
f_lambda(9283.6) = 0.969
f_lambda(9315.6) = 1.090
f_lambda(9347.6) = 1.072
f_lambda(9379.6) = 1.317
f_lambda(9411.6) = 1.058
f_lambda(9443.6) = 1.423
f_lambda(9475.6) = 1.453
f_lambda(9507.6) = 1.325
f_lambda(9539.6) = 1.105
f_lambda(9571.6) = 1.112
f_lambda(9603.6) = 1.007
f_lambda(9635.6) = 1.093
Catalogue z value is 0.65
